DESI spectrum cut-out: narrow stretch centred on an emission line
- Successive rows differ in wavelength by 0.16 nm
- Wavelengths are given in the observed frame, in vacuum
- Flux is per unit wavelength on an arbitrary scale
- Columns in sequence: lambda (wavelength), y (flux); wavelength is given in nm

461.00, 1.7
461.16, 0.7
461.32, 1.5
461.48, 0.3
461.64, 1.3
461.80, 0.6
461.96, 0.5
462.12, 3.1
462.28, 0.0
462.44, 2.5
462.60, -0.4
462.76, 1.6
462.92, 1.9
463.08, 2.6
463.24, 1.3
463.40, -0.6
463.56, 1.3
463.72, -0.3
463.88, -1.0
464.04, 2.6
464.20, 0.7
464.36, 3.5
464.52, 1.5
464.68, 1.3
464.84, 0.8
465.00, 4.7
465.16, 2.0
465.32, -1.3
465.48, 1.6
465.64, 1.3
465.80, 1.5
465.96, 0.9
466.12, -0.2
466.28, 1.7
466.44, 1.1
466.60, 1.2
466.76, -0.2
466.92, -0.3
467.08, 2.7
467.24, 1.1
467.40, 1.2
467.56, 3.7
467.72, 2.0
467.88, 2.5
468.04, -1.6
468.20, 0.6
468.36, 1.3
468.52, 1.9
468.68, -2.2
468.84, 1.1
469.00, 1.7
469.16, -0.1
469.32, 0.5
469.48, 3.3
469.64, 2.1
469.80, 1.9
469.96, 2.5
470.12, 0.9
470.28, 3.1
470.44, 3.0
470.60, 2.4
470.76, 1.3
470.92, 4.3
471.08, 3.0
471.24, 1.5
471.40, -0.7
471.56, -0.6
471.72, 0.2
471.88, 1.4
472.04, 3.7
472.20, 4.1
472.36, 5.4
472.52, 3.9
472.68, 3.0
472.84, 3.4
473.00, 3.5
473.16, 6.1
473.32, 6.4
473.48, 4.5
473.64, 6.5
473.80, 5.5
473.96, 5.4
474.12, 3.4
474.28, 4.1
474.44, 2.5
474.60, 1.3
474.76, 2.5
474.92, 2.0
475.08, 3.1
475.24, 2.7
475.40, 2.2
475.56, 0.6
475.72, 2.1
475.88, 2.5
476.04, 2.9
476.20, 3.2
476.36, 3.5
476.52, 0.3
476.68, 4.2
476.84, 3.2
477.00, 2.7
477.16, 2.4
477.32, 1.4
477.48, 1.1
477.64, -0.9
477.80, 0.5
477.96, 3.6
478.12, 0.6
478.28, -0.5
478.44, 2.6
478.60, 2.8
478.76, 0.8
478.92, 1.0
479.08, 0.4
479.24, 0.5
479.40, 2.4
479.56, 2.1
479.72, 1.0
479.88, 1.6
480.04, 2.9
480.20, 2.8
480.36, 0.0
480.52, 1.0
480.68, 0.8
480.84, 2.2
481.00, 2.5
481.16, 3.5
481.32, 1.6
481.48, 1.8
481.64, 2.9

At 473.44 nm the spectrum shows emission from Lyman alpha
